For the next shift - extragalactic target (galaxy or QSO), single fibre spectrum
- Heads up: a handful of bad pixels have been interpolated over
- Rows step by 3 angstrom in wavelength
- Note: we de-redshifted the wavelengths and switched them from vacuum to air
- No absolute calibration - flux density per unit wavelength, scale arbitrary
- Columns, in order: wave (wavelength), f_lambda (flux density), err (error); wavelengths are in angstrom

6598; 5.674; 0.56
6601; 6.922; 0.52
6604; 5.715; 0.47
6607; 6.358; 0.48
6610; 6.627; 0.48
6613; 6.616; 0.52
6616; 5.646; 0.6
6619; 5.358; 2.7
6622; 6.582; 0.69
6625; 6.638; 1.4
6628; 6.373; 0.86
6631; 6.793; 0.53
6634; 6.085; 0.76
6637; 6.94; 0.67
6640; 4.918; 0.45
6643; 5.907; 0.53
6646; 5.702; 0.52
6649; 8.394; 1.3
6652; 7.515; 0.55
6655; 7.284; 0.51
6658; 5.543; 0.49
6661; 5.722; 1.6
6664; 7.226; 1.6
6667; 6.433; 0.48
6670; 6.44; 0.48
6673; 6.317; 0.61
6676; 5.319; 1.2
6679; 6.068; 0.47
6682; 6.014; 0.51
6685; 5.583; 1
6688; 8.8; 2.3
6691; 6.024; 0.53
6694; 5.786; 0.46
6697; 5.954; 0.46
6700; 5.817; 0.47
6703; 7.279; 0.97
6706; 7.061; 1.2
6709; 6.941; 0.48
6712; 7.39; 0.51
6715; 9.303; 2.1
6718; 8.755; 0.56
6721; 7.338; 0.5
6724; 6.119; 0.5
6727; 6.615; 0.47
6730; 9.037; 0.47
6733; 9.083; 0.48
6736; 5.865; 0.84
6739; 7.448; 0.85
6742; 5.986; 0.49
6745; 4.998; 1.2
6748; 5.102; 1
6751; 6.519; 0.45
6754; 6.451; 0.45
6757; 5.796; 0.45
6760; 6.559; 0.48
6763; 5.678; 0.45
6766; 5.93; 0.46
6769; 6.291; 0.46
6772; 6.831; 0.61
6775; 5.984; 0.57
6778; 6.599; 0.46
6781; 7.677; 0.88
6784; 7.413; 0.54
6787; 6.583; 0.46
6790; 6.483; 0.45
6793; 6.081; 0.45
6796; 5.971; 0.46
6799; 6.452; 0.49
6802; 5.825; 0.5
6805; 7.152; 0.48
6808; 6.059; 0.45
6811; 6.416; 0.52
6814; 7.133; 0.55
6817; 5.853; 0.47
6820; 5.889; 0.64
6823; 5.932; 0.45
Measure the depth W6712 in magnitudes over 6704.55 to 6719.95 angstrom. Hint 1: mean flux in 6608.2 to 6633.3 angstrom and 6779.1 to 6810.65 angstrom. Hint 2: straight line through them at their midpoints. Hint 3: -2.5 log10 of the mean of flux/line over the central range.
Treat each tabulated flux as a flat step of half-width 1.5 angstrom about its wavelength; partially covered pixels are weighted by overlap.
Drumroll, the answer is -0.22 mag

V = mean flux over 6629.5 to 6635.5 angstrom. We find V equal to 6.44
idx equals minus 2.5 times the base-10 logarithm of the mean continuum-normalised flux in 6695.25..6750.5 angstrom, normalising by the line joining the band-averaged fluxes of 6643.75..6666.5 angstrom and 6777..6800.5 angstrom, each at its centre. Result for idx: -0.05 mag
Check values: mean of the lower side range 6.73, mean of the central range 6.99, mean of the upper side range 6.66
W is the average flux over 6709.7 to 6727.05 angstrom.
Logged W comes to 7.64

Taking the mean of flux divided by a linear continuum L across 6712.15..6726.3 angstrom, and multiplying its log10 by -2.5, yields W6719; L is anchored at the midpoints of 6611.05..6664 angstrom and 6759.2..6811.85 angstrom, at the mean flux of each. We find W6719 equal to -0.207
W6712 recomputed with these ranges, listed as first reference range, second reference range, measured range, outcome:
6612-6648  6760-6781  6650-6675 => -0.06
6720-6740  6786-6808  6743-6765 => 0.19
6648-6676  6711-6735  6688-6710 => 0.13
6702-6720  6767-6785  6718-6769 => 0.11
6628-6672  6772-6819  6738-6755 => 0.08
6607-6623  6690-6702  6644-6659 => -0.14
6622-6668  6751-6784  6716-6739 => -0.17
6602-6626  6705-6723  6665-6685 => 0.18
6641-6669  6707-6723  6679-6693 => 0.12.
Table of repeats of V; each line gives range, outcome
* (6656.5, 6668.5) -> 6.23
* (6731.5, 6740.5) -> 7.47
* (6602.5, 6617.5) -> 6.19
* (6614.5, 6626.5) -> 6.06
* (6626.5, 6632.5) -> 6.58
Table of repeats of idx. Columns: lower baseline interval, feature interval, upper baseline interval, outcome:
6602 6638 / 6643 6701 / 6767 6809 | -0.01 mag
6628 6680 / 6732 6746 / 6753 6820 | -0.04 mag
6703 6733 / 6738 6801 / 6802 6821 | 0.10 mag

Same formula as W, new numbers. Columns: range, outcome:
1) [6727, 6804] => 6.51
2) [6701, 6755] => 7.07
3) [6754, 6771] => 6.11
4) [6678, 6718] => 6.85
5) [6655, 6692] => 6.33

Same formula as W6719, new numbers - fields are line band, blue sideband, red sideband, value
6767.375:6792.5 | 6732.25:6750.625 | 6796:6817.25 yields -0.055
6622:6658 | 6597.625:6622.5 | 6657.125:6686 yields -0.072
